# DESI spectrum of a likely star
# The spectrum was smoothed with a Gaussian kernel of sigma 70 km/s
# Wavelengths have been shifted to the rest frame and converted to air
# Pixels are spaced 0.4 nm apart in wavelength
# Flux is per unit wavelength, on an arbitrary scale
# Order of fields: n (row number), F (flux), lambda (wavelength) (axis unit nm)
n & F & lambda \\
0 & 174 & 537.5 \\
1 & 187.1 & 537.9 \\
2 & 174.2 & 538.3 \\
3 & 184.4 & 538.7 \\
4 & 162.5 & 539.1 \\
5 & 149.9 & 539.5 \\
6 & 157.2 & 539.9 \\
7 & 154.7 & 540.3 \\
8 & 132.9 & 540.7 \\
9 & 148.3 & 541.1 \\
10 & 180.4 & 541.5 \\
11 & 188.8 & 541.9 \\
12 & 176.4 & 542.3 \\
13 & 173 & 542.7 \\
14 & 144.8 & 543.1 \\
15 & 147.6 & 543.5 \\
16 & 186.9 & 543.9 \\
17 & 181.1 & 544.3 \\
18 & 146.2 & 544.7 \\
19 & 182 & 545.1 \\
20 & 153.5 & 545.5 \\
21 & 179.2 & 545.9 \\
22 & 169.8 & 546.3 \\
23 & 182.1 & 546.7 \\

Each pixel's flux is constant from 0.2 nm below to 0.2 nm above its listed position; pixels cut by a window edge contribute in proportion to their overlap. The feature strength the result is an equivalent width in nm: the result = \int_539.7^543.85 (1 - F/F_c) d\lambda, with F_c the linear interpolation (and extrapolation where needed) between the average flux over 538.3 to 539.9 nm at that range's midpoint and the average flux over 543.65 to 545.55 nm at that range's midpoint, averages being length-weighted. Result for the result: 0.17 nm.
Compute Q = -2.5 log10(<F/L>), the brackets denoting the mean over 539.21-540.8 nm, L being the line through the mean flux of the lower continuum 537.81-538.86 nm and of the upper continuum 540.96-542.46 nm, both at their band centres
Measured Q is 0.18 mag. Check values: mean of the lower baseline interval 181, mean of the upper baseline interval 174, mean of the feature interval 150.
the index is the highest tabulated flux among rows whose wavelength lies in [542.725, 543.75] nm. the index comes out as 147.6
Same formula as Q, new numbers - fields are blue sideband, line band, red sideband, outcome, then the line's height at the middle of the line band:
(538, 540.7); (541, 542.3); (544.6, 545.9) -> -0.075 mag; 163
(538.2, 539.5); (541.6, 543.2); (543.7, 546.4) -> -0.014 mag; 171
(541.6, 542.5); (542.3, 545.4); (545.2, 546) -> 0.052 mag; 174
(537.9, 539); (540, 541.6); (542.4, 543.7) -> 0.102 mag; 168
